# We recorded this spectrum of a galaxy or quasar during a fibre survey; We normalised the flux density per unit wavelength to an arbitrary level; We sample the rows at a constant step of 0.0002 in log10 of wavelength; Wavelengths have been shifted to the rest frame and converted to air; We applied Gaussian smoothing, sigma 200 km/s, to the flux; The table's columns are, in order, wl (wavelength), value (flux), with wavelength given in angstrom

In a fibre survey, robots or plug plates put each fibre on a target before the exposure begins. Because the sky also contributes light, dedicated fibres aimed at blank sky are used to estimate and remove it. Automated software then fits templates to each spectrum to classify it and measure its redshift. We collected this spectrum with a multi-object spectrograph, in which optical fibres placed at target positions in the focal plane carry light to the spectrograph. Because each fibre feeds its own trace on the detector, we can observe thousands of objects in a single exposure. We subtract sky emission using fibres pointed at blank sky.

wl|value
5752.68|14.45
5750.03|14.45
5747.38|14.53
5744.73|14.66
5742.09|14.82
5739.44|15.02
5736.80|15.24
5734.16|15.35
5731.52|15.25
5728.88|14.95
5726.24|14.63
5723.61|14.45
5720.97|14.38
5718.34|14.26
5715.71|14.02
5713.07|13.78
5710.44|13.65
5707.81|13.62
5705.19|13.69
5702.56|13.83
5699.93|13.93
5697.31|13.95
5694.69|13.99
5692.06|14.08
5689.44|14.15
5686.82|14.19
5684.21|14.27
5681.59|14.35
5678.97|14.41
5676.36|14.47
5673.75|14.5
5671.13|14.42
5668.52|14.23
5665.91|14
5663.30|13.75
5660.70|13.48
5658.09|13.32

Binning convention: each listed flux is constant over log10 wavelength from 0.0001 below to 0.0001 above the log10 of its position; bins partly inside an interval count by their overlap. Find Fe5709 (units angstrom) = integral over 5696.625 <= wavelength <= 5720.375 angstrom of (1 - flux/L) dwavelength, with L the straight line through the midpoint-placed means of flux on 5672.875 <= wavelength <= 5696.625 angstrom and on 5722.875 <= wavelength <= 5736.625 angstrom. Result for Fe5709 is 1.24 angstrom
